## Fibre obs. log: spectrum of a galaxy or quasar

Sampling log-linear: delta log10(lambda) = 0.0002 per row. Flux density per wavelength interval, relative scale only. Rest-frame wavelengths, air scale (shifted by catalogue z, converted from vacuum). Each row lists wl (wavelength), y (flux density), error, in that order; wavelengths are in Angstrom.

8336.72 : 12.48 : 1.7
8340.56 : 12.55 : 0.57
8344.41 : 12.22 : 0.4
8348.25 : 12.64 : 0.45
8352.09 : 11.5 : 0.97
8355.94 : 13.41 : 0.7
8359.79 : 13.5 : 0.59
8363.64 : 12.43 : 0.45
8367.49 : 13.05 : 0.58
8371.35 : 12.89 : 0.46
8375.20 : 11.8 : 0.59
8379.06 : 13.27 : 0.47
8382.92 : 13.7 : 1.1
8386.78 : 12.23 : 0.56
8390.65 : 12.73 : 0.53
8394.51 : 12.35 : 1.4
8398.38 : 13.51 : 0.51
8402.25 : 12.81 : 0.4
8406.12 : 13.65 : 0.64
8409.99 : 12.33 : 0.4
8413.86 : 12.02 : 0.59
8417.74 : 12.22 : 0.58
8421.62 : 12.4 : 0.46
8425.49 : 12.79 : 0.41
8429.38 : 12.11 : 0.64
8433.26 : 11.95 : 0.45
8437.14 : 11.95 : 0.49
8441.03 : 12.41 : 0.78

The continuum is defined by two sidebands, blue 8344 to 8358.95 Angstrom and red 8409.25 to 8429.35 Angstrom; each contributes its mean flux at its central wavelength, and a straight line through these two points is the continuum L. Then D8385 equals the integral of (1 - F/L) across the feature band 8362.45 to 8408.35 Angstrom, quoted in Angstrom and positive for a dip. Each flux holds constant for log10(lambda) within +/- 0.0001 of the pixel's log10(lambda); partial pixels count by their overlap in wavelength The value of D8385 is -1.6 Angstrom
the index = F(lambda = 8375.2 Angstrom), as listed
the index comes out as 11.8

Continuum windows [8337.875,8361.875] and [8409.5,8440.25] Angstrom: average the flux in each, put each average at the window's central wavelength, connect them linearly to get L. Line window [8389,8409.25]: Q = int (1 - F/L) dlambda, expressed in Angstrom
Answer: -1.00 Angstrom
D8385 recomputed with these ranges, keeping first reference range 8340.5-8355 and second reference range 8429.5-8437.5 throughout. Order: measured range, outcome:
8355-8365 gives -0.73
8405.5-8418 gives -0.43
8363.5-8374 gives -0.50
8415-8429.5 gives -0.44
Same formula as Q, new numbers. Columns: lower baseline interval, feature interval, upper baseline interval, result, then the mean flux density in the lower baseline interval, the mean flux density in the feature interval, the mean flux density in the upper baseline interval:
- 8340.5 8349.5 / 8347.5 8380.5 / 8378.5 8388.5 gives 0.1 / 12.4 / 12.7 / 13.1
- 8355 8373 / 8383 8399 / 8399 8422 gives 0.1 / 13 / 12.8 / 12.6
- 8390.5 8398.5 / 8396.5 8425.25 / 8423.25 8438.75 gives -0.5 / 12.7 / 12.7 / 12.2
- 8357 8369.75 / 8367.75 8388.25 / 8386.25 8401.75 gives 0.1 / 13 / 12.8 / 12.8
